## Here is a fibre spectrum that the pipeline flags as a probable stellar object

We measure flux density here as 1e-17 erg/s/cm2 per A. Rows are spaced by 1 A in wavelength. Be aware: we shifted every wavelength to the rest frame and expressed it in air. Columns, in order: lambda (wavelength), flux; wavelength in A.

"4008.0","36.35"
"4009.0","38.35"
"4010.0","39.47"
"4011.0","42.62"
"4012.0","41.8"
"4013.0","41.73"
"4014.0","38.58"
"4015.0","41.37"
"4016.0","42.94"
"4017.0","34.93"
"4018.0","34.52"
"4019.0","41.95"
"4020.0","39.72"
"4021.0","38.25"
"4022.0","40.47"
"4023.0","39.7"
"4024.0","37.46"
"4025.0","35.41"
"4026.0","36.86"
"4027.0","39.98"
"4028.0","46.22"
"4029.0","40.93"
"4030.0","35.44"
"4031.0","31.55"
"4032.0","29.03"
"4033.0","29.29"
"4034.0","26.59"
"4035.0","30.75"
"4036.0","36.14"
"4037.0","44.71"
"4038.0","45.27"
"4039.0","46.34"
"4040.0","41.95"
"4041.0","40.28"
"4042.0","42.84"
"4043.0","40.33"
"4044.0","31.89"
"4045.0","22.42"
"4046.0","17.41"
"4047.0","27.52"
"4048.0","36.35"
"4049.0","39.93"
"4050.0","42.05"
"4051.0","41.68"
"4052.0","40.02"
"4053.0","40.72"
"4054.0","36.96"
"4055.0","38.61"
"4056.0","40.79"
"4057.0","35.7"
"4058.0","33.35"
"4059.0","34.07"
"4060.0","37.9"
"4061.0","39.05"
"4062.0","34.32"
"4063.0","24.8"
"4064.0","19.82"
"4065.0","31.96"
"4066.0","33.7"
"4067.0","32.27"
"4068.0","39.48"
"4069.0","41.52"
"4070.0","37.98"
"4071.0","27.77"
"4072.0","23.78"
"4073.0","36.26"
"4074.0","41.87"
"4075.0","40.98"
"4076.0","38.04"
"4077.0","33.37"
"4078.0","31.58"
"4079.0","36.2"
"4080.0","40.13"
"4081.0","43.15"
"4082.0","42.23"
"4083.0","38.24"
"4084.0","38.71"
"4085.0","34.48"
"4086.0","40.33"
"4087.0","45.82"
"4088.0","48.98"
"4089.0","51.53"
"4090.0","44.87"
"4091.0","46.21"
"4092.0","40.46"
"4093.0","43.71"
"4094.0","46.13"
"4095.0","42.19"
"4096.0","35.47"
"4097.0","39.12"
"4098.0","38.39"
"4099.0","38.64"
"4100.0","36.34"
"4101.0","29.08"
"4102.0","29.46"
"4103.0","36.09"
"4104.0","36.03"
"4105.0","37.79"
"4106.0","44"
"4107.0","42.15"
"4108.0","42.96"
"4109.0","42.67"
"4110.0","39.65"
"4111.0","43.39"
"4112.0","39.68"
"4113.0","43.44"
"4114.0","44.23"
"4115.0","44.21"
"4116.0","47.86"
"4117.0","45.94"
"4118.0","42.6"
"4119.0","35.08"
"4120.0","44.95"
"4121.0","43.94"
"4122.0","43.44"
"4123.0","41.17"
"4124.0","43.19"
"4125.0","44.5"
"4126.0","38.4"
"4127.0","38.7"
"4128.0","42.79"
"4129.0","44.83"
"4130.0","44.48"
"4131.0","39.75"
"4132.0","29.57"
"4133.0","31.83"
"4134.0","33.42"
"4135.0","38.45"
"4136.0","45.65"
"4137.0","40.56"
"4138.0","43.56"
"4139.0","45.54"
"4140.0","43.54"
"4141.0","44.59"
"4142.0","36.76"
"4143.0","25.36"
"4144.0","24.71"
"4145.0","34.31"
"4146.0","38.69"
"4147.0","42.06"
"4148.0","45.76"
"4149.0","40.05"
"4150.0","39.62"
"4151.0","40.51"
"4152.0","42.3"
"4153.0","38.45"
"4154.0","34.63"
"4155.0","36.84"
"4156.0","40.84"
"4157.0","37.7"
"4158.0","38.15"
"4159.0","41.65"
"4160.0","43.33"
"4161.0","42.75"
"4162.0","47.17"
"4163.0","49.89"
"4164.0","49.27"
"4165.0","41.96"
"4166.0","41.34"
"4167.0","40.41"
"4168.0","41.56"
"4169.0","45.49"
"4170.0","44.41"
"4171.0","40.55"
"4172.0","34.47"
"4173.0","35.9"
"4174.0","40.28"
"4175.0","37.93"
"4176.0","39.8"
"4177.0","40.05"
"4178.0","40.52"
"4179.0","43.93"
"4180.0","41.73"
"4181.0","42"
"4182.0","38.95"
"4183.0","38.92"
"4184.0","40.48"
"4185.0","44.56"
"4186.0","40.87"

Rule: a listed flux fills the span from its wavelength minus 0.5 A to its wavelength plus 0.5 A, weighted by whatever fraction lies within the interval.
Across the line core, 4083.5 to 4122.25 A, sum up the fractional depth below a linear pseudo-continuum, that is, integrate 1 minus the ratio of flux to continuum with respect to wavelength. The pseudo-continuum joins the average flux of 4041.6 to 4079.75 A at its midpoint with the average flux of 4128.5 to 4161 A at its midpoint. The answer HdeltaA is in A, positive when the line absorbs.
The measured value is -4.5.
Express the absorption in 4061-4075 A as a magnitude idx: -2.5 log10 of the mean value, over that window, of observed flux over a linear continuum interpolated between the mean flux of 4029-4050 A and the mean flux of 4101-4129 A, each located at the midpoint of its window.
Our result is 0.129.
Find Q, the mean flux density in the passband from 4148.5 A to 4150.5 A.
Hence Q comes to 39.8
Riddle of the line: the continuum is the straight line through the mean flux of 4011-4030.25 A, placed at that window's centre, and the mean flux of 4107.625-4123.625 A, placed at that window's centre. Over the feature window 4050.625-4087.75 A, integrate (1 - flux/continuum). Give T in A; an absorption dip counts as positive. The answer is 4.26 A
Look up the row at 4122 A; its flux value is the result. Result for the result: 43.44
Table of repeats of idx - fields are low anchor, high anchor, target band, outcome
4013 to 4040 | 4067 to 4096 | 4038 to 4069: 0.09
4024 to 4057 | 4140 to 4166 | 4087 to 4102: -0.08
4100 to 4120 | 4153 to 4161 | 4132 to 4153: 0.03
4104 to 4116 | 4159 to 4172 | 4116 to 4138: 0.05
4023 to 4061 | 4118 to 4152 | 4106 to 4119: -0.10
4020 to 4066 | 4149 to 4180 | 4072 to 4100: -0.07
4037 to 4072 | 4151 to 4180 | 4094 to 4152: -0.02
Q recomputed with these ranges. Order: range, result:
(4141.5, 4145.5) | 30.3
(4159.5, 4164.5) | 46.5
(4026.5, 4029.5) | 42.4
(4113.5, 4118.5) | 45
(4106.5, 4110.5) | 41.9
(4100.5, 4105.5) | 33.7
